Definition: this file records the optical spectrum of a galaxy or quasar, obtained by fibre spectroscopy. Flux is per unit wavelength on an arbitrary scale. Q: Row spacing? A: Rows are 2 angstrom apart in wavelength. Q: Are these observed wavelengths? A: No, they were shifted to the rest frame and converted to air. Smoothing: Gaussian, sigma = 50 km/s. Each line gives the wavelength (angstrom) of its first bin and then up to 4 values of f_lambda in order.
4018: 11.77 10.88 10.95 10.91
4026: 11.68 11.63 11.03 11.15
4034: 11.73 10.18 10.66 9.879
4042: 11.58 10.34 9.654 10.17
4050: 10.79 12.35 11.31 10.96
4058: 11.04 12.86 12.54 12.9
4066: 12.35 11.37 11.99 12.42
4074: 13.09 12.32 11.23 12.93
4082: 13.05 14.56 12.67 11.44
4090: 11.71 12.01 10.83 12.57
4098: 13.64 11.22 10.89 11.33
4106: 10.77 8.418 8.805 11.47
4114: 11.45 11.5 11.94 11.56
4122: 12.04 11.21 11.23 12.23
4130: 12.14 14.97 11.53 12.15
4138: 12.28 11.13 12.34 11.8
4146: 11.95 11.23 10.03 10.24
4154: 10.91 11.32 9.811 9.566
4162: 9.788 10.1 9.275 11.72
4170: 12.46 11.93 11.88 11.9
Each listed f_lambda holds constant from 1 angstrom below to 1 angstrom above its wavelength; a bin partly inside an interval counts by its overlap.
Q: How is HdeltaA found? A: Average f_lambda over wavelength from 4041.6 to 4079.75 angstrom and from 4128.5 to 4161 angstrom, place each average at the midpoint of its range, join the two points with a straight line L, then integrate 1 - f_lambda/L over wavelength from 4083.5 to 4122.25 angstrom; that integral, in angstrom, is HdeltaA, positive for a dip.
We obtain 0.3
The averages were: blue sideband 11.7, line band 11.5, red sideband 11.5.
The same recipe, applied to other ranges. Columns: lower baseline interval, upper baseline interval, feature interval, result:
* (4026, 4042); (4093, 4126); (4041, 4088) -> -3.5 angstrom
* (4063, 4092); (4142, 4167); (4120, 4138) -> -1.6 angstrom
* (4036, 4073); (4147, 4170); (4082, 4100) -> -2.2 angstrom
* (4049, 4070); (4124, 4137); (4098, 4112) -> 1.8 angstrom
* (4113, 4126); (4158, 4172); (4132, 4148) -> -1.3 angstrom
